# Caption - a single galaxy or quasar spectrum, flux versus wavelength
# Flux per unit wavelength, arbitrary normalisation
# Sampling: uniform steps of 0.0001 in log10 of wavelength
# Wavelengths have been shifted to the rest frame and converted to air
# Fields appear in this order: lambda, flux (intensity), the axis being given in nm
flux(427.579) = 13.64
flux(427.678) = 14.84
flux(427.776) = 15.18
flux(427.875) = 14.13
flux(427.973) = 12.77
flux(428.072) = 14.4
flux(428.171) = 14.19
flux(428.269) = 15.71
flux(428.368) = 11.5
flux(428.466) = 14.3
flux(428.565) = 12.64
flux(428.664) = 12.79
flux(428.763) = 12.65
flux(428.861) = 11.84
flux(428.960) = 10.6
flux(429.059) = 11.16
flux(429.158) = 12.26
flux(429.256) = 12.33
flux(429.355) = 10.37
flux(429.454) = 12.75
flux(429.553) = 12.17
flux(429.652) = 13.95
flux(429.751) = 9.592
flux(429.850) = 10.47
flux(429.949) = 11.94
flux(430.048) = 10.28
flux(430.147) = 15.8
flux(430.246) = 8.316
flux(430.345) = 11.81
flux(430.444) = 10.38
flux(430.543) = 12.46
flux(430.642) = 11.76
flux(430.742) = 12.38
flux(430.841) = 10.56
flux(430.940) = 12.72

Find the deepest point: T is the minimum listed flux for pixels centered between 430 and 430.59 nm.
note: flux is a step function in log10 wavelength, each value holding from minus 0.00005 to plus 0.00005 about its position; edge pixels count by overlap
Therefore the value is 8.316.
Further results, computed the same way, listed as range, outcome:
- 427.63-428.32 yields 12.77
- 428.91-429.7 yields 10.37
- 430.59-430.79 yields 11.76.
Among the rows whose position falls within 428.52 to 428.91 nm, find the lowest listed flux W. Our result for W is 11.84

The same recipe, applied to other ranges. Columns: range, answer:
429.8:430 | 10.47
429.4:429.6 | 12.17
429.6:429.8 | 9.592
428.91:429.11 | 10.6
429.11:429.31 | 12.26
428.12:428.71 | 11.5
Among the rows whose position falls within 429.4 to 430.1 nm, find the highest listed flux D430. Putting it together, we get 13.95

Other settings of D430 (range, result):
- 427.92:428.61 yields 15.71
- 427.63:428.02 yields 15.18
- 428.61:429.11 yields 12.79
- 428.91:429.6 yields 12.75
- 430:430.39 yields 15.8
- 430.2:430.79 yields 12.46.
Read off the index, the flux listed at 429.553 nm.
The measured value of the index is 12.17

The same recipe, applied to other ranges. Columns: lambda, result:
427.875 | 14.13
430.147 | 15.8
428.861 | 11.84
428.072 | 14.4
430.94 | 12.72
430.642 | 11.76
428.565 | 12.64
